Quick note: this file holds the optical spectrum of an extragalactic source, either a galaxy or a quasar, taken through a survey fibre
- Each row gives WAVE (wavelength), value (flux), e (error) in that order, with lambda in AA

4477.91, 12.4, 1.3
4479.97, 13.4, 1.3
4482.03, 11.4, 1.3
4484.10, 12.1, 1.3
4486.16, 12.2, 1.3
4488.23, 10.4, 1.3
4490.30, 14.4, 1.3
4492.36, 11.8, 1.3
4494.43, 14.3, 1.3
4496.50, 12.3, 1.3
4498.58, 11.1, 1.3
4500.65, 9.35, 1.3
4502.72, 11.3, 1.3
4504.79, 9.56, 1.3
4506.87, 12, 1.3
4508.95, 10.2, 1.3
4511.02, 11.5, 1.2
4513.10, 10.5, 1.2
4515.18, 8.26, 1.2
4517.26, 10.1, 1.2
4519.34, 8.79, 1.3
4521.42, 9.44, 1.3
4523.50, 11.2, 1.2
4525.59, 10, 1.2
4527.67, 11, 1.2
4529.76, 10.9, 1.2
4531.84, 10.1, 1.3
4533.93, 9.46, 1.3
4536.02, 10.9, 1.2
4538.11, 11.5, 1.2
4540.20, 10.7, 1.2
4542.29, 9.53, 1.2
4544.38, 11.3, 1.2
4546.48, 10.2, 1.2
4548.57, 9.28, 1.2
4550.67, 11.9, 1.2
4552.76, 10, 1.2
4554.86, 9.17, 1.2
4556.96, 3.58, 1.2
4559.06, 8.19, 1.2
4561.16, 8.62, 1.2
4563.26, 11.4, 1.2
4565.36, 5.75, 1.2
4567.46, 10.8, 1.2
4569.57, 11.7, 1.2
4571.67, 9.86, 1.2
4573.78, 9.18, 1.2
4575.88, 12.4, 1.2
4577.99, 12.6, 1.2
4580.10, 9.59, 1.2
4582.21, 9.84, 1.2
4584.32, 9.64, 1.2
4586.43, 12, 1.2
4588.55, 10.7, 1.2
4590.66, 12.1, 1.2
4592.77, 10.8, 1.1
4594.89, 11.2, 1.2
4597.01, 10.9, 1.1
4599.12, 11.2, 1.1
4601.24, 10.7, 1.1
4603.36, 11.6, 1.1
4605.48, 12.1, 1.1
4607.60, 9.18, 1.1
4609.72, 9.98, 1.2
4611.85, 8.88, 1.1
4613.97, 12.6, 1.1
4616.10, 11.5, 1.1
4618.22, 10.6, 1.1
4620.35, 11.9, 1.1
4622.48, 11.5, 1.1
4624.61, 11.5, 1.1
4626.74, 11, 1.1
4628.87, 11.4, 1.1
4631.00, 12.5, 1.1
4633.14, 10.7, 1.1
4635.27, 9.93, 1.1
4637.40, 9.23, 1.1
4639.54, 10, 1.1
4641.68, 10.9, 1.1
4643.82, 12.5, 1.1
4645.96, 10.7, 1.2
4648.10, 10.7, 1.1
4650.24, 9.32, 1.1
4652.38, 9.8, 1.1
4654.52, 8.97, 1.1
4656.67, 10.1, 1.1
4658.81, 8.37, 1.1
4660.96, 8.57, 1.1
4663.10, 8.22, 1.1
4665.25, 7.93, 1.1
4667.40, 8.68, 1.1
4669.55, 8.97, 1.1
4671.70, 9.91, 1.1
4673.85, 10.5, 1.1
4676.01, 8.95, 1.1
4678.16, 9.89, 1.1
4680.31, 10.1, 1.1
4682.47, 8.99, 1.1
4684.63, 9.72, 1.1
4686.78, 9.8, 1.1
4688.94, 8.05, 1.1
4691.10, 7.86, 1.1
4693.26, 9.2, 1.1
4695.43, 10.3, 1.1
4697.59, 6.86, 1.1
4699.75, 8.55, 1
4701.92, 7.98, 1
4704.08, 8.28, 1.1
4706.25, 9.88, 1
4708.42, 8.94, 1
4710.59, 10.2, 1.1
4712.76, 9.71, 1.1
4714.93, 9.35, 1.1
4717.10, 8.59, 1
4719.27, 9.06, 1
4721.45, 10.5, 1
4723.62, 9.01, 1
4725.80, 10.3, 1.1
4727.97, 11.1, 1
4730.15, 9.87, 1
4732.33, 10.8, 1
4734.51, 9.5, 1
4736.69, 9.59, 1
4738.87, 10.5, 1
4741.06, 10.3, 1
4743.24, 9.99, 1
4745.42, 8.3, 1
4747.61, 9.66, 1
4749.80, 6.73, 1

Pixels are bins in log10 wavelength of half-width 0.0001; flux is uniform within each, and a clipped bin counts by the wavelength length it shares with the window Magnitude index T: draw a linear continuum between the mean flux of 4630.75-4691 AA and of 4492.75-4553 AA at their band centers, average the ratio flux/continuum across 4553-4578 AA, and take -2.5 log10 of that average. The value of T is 0.11 mag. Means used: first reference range 10.6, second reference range 9.64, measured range 9.33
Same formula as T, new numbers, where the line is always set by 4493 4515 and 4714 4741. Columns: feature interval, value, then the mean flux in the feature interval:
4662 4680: 0.112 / 9.18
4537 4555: 0.042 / 10.5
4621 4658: -0.028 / 10.6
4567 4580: -0.027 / 11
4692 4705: 0.177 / 8.52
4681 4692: 0.132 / 8.94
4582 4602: -0.034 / 11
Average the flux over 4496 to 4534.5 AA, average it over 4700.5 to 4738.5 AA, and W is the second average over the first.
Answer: 0.9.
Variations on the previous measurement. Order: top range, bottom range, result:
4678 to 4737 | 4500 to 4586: 0.93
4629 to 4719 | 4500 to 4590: 0.94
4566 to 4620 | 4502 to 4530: 1.05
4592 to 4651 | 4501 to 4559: 1.09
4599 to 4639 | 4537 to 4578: 1.11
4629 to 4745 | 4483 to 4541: 0.88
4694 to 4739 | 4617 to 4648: 0.86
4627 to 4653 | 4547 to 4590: 1.08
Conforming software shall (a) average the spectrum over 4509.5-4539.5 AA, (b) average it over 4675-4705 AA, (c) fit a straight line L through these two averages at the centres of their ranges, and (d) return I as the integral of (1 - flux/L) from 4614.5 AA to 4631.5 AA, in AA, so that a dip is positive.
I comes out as -3.7 AA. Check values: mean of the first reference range 10.3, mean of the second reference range 8.9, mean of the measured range 11.5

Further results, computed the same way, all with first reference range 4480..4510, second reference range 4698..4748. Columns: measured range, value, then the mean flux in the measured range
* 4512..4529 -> 2.2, 9.93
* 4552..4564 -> 2.9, 8.38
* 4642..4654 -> -0.4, 10.5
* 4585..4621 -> -1.3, 11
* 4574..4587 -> 0.0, 10.9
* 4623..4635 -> -1.1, 11.3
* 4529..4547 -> 1.2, 10.5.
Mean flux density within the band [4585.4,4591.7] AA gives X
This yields 11.6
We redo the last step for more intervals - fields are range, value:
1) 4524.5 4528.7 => 10.5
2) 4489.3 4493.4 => 13.1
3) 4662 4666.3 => 8.09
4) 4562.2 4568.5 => 9.32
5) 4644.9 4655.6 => 9.9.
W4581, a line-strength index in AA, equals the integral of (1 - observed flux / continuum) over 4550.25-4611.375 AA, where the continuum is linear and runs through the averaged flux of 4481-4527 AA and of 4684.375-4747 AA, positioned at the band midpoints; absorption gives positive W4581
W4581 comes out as 1.2 AA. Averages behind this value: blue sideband 11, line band 10.2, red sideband 9.38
